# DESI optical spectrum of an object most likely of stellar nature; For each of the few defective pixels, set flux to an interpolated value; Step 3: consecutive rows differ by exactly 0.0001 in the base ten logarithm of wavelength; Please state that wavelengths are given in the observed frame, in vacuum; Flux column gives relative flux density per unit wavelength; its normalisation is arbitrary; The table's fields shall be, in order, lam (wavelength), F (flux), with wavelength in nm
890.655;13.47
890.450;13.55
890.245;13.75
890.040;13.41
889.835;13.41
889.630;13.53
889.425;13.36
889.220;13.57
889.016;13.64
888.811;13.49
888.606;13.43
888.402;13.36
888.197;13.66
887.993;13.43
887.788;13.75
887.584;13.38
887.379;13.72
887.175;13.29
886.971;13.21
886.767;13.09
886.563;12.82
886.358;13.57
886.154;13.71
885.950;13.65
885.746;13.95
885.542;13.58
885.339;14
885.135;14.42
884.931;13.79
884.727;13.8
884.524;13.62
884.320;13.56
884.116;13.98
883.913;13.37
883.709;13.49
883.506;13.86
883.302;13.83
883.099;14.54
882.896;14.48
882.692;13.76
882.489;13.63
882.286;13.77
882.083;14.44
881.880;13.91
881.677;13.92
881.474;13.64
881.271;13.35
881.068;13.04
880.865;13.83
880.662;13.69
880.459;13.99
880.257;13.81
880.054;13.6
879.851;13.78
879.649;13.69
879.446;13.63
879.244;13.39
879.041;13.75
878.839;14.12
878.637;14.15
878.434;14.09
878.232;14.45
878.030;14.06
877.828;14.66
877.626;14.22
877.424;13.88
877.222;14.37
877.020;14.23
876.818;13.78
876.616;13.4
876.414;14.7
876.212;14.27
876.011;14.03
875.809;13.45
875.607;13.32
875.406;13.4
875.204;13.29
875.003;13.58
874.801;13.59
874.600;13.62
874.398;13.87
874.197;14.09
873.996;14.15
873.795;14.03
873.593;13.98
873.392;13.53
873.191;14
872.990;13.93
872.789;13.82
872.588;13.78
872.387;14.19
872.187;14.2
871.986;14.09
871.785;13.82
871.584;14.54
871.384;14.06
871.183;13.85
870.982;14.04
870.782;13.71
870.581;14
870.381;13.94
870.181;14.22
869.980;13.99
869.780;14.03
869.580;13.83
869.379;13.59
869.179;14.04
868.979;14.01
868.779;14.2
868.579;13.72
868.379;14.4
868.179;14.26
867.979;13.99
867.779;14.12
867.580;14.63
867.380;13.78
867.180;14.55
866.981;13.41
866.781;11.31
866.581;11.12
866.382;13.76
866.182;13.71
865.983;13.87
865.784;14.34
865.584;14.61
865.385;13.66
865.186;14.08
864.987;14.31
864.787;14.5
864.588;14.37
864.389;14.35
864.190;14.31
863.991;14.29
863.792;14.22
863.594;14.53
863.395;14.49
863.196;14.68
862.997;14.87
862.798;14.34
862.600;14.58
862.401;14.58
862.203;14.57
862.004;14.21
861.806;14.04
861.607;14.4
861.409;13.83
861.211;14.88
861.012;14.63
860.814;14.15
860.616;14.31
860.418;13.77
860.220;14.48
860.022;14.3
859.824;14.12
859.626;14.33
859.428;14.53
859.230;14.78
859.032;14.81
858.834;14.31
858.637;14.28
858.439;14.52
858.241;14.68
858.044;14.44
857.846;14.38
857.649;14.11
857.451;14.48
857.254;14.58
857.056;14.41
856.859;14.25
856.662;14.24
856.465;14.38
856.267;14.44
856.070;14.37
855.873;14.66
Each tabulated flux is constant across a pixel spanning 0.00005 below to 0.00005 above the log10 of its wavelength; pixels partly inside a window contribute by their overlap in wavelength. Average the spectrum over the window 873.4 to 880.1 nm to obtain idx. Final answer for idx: 13.9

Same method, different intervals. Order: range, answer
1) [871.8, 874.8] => 13.9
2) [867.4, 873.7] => 14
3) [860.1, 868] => 14.1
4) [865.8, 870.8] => 13.8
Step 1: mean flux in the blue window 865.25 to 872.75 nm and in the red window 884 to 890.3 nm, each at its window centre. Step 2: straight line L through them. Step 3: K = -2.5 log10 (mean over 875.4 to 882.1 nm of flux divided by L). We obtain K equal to -0.01 mag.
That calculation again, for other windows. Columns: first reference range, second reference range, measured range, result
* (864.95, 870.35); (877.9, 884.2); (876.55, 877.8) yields -0.02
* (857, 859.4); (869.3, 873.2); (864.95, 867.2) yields 0.05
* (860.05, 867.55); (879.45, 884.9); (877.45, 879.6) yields -0.01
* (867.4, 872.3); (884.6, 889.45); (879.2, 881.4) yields 0.01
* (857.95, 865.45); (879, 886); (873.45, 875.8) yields 0.02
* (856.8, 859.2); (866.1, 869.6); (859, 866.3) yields -0.02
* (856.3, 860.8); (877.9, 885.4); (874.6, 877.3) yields 0.01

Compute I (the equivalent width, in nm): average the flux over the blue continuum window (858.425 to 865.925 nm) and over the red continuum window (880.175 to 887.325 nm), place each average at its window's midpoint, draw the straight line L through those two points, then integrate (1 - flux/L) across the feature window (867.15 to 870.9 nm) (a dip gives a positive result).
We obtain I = 0.03 nm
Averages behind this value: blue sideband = 14.4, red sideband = 13.7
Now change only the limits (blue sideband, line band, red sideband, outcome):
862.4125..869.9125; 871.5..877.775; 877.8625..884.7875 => 0.003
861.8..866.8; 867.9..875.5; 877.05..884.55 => 0.041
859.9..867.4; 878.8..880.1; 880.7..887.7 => 0.010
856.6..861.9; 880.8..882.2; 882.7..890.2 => 0.004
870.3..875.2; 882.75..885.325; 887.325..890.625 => -0.048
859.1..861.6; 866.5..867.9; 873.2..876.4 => 0.076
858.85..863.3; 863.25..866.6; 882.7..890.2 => 0.044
